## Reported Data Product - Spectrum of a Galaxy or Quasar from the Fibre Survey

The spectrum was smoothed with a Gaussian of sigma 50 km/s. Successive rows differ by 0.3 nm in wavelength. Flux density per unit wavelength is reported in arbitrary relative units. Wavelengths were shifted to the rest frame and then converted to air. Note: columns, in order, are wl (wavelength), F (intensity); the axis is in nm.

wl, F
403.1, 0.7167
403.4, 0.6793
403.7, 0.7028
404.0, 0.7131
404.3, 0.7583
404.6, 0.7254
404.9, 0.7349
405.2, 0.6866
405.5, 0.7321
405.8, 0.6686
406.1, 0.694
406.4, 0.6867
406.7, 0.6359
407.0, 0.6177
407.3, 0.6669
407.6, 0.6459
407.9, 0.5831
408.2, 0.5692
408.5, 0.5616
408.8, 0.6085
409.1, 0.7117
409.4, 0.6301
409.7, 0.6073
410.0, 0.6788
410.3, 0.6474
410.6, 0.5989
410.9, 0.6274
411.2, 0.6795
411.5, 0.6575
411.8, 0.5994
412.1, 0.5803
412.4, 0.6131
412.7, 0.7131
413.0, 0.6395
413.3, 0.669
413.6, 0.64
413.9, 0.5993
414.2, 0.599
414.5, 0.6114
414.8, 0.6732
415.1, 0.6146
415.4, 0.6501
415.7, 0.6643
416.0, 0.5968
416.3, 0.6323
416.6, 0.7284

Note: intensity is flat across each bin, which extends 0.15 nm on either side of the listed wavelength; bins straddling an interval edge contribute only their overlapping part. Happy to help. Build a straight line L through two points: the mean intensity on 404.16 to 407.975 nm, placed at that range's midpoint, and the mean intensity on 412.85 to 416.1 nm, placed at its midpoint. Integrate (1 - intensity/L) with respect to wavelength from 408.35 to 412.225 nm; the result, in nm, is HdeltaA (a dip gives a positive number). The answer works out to 0.16 nm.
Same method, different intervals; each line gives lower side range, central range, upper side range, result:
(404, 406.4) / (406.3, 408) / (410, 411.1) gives 0.111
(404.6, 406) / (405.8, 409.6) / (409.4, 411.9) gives 0.229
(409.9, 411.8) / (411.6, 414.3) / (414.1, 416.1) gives 0.036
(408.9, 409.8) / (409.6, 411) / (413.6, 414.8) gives 0.022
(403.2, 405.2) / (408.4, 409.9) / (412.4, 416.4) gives 0.112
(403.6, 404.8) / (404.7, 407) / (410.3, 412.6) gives 0.054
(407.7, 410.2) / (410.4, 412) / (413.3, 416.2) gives -0.020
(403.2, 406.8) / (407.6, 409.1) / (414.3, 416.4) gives 0.176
